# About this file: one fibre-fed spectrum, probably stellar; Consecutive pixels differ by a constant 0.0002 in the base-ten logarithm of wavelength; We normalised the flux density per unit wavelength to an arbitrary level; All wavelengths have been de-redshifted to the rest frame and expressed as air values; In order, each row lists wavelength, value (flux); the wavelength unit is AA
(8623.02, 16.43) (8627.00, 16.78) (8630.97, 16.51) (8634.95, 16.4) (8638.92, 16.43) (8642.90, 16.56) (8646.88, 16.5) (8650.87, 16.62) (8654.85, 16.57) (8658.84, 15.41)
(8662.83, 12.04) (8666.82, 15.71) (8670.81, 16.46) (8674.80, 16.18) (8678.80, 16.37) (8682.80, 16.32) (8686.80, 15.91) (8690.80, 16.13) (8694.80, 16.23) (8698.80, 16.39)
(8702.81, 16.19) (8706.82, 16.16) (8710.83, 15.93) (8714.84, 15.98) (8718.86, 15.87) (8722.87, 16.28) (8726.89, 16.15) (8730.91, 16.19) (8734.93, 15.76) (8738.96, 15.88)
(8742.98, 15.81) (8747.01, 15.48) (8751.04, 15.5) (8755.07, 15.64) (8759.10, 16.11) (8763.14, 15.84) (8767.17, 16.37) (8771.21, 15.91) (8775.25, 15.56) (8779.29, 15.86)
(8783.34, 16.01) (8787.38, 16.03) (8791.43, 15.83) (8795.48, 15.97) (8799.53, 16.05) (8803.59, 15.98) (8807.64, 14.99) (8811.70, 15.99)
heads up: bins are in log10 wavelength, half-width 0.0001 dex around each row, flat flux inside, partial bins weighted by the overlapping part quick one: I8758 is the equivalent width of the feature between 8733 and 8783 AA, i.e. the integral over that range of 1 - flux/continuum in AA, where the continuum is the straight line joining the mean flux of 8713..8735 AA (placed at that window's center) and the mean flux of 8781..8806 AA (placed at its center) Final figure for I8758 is 0.6 AA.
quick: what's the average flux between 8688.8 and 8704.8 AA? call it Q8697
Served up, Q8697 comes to 16.2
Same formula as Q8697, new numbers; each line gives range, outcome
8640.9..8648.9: 16.5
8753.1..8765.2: 15.9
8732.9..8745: 15.8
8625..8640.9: 16.5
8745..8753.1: 15.5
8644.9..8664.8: 15.4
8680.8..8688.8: 16.1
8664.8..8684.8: 16.2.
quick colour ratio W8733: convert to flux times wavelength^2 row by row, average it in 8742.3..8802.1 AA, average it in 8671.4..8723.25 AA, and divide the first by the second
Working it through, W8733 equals 1.00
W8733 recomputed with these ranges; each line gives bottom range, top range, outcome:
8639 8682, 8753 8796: 1.03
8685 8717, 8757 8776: 1.01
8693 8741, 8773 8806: 1.01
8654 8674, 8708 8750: 1.06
